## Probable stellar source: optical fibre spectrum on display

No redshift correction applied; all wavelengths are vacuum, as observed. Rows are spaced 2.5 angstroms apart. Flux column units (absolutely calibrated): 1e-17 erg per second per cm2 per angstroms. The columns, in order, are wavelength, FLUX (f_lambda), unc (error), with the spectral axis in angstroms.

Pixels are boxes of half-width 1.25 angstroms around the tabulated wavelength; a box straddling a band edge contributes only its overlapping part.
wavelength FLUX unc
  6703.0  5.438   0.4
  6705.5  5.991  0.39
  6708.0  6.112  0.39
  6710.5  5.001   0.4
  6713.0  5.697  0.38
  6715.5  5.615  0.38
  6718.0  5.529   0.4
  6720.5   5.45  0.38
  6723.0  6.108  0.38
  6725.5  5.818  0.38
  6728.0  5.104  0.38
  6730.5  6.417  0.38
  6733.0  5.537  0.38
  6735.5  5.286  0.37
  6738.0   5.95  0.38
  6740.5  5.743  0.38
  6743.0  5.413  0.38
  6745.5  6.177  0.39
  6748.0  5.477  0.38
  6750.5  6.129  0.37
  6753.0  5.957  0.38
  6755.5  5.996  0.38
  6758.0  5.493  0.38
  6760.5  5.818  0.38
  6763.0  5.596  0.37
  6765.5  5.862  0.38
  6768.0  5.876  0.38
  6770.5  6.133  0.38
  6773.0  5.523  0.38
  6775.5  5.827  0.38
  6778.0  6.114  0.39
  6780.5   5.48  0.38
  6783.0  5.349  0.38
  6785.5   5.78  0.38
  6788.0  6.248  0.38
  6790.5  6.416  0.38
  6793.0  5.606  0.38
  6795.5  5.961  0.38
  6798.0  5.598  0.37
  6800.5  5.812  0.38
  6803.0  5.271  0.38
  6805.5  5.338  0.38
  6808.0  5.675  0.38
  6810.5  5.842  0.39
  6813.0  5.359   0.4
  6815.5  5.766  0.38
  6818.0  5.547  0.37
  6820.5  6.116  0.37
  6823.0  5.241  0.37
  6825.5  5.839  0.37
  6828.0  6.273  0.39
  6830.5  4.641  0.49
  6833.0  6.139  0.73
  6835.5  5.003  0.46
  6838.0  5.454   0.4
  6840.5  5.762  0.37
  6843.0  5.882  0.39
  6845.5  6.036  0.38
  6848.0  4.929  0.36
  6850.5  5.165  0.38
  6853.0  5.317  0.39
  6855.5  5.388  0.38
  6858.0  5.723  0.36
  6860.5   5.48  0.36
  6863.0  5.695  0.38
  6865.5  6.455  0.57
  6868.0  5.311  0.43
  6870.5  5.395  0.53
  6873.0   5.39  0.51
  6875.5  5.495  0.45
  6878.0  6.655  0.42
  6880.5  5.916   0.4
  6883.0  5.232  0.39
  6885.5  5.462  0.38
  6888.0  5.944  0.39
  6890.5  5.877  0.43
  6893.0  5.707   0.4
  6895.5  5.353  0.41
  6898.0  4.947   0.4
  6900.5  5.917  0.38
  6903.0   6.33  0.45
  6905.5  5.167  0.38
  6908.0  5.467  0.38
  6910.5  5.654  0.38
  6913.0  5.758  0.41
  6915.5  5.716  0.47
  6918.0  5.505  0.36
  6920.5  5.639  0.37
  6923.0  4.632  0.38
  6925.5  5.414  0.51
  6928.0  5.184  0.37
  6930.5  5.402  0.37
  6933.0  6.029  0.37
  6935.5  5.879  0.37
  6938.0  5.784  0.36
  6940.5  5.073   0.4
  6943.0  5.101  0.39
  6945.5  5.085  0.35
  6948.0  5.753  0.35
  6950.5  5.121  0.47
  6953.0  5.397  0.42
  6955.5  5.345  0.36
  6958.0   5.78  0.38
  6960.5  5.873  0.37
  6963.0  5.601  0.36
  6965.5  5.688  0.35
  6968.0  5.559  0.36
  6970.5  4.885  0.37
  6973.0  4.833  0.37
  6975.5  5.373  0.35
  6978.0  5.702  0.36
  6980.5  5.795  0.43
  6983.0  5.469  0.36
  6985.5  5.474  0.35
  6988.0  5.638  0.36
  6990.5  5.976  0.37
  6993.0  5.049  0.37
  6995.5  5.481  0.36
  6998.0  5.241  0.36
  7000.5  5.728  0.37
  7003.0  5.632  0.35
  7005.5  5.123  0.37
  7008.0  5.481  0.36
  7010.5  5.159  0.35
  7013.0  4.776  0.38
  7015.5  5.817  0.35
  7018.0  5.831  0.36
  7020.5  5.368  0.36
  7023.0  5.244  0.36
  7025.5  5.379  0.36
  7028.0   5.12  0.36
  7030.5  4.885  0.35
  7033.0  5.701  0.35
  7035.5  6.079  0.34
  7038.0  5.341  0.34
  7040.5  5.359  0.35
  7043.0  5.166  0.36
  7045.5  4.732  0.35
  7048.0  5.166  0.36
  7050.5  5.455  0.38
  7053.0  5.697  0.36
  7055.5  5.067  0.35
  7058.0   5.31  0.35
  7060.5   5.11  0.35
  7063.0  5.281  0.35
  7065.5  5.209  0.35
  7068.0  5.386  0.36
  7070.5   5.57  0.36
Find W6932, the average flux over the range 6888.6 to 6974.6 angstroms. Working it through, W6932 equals 5.49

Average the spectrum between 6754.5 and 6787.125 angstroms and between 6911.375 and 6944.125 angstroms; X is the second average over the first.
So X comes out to 0.95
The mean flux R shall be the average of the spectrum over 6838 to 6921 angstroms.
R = 5.62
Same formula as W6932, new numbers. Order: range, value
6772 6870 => 5.65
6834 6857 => 5.45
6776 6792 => 5.89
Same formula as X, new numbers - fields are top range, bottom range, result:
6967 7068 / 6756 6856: 0.95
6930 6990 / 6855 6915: 0.97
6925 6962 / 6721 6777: 0.95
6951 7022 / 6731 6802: 0.94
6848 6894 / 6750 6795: 0.96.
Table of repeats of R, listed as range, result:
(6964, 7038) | 5.43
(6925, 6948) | 5.46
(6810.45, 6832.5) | 5.63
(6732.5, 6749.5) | 5.67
